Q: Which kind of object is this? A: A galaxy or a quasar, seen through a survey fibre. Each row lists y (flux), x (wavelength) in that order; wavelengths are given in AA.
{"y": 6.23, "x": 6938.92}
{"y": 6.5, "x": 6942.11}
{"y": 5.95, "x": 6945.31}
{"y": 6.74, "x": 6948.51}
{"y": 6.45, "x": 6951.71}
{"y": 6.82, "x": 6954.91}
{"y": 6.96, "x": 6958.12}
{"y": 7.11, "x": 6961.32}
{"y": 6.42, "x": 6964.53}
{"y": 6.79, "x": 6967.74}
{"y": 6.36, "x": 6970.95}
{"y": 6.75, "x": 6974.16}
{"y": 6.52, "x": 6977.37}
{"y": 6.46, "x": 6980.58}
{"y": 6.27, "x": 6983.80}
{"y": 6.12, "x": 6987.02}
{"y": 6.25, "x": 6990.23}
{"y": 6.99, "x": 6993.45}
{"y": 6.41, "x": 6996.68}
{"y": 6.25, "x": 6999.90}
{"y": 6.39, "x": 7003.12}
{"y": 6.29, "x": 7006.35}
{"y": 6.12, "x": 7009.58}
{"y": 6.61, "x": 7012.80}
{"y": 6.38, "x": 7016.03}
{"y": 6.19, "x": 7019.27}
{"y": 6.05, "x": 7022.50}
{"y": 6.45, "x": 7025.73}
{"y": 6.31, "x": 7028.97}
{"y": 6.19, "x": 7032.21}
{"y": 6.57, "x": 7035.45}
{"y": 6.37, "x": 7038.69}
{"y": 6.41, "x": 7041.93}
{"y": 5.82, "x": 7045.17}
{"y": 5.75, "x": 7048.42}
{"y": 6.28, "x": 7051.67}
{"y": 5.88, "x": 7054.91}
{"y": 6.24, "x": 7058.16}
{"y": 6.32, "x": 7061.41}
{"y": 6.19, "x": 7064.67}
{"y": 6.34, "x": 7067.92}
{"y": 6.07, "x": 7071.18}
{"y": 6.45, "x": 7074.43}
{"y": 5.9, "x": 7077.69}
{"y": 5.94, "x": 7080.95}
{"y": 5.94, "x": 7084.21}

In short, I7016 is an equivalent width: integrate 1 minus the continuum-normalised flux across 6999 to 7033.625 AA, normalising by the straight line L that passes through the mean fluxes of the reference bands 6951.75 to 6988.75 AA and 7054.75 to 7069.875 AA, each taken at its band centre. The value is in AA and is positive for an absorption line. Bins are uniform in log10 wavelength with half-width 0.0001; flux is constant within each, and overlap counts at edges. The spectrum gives 0.6 AA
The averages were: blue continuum 6.59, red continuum 6.22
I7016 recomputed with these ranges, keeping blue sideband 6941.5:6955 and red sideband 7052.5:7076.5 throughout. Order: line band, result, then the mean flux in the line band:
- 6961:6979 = -0.61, 6.63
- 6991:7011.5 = -0.20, 6.4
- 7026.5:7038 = -0.16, 6.36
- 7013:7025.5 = 0.05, 6.28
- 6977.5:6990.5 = 0.15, 6.31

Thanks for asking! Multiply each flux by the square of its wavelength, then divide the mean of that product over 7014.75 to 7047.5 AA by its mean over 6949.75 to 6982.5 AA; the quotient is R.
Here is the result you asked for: 0.96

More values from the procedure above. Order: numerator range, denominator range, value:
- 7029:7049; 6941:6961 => 0.96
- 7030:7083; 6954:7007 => 0.96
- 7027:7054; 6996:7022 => 0.99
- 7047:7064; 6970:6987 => 0.97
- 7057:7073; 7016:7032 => 1.01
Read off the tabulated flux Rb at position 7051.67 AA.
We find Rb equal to 6.28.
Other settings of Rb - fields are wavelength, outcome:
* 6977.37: 6.52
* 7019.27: 6.19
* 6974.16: 6.75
